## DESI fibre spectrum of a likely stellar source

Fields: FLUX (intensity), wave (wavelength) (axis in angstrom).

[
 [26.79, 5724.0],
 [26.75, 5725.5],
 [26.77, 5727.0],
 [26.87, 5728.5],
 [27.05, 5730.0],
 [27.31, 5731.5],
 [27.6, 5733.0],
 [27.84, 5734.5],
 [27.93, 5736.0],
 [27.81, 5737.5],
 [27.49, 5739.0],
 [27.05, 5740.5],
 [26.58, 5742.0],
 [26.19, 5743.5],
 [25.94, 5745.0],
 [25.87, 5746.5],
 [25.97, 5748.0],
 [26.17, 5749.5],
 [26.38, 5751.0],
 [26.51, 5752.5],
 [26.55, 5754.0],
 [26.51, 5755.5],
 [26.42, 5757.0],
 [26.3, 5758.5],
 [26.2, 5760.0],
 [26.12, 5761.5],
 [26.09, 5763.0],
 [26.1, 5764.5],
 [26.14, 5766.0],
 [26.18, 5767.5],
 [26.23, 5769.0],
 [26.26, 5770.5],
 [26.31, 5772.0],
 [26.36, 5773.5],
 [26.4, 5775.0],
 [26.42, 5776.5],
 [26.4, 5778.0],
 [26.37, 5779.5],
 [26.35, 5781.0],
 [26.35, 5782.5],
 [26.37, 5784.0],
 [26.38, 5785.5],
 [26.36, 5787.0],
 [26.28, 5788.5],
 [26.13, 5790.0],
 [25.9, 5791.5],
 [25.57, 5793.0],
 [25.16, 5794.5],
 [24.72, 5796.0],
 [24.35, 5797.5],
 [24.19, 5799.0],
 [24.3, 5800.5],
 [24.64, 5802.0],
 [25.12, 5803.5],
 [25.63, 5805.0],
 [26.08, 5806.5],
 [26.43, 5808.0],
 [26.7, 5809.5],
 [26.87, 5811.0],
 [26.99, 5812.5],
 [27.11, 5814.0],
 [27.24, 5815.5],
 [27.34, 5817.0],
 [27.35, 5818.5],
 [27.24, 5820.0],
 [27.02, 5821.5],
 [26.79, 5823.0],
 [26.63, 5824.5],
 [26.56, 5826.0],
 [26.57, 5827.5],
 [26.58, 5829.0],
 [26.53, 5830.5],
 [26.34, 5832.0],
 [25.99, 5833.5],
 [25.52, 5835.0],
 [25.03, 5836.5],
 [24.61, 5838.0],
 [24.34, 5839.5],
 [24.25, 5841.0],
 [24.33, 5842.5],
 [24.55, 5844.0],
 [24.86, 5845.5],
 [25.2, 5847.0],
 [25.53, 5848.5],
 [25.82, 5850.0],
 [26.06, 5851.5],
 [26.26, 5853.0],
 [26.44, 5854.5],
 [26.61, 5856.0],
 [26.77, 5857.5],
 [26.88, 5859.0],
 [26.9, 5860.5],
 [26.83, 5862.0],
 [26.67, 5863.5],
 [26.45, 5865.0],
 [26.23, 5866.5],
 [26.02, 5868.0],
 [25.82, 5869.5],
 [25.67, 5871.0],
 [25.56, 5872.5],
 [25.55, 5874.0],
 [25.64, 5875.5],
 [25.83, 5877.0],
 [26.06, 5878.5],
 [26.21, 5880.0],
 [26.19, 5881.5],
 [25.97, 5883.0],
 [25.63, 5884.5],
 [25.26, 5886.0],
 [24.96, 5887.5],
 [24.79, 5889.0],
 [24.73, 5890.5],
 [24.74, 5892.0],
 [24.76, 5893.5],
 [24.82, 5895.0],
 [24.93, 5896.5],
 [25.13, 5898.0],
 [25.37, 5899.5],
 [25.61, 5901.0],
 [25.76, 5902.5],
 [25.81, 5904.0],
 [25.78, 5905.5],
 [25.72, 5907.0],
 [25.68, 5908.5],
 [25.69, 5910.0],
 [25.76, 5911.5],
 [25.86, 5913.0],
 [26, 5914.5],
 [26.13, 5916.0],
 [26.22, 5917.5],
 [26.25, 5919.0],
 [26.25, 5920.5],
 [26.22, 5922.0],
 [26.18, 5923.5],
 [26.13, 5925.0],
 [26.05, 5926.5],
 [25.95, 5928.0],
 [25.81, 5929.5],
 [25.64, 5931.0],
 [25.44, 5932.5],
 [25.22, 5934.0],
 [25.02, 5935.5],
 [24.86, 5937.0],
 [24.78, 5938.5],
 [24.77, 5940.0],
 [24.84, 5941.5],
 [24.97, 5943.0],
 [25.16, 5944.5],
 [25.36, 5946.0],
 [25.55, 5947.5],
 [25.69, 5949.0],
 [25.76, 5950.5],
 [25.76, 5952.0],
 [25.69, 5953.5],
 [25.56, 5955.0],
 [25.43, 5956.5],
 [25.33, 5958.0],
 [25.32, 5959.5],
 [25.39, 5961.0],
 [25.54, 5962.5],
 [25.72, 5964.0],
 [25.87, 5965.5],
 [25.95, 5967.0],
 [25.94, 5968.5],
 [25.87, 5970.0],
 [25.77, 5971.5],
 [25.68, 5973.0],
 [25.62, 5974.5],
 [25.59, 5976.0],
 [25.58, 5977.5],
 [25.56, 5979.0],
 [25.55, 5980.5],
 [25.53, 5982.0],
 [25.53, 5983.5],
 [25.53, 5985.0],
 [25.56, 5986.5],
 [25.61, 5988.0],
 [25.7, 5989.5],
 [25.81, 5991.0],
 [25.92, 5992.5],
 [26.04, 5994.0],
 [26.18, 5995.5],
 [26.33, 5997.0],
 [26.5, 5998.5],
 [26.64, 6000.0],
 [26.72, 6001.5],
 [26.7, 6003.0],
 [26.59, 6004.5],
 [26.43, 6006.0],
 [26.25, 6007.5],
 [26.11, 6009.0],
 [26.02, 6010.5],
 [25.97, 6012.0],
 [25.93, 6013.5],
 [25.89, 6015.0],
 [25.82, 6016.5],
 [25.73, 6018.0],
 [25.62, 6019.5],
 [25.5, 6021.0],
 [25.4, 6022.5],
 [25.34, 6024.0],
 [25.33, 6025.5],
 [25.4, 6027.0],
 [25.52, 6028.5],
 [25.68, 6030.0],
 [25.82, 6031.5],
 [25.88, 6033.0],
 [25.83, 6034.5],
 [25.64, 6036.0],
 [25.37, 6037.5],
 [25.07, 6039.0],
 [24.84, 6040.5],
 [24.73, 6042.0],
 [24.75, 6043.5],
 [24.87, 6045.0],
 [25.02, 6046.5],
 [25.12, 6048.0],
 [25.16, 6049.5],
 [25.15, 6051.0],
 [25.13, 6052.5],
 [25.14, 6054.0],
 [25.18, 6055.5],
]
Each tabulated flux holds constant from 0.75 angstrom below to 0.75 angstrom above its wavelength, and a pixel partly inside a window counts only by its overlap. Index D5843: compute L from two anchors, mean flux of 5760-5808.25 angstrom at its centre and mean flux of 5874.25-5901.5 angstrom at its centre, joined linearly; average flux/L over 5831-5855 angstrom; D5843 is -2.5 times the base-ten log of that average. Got 0.01 mag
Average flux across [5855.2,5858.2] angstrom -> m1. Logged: 26.7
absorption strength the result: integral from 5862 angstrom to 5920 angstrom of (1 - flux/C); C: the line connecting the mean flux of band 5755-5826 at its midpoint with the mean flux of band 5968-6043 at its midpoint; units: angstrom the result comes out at 0.7 angstrom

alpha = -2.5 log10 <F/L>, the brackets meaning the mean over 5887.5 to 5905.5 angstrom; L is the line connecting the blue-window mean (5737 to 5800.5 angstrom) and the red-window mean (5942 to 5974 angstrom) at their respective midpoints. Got 0.026 mag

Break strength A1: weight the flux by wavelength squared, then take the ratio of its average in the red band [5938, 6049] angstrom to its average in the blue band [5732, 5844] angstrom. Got 1.0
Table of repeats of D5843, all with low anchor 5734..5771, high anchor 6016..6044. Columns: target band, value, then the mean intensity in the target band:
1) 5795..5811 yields 0.04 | 25.3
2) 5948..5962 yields 0.01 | 25.5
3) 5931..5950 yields 0.03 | 25.2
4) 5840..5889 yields 0.01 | 25.8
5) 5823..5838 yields 0.00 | 26.1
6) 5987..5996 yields -0.01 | 25.9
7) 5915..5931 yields -0.01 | 26.1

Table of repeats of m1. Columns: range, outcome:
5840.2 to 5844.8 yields 24.4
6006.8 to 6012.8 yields 26.1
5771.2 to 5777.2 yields 26.4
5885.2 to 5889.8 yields 25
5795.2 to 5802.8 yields 24.4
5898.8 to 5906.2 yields 25.7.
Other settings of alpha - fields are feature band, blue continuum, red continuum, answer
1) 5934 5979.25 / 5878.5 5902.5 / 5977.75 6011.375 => 0.01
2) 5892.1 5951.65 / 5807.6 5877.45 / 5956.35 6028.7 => 0.02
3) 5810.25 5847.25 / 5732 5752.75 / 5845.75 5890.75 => 0.01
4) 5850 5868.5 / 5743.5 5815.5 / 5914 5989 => -0.03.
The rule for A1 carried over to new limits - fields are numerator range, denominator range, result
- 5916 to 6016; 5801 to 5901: 1.03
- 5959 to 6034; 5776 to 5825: 1.06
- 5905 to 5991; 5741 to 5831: 1.03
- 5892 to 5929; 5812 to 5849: 1.02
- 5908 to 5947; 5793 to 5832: 1.02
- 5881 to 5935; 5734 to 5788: 1.02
